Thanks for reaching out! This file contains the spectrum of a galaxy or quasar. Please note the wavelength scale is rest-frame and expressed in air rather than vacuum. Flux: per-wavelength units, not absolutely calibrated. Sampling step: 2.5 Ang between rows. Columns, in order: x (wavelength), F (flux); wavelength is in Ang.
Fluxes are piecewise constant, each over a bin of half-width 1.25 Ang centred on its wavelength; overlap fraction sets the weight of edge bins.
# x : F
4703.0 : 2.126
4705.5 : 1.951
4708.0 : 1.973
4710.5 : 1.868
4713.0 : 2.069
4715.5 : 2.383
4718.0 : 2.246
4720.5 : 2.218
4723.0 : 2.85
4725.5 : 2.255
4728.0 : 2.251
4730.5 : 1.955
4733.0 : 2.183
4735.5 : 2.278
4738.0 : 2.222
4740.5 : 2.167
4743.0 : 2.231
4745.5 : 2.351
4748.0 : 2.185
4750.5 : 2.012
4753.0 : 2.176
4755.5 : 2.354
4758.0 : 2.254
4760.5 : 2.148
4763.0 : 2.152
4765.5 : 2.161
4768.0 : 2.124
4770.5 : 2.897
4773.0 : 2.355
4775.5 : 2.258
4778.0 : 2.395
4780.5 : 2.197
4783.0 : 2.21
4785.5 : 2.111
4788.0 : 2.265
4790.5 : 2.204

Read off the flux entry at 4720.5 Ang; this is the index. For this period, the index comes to 2.218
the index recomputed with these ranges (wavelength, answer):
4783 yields 2.21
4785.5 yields 2.111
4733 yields 2.183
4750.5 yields 2.012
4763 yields 2.152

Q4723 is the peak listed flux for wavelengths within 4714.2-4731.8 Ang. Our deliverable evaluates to 2.85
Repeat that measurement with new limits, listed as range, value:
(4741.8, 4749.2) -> 2.351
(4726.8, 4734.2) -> 2.251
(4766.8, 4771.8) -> 2.897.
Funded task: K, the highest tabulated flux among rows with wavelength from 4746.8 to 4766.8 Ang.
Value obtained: 2.354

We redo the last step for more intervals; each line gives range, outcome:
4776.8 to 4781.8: 2.395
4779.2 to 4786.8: 2.21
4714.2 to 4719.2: 2.383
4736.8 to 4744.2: 2.231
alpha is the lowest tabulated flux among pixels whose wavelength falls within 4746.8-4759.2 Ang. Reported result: 2.012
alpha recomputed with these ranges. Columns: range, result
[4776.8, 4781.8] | 2.197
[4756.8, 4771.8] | 2.124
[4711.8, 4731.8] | 1.955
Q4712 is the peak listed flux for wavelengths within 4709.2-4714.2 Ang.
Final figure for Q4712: 2.069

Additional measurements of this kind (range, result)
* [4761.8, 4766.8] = 2.161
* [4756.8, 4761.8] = 2.254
